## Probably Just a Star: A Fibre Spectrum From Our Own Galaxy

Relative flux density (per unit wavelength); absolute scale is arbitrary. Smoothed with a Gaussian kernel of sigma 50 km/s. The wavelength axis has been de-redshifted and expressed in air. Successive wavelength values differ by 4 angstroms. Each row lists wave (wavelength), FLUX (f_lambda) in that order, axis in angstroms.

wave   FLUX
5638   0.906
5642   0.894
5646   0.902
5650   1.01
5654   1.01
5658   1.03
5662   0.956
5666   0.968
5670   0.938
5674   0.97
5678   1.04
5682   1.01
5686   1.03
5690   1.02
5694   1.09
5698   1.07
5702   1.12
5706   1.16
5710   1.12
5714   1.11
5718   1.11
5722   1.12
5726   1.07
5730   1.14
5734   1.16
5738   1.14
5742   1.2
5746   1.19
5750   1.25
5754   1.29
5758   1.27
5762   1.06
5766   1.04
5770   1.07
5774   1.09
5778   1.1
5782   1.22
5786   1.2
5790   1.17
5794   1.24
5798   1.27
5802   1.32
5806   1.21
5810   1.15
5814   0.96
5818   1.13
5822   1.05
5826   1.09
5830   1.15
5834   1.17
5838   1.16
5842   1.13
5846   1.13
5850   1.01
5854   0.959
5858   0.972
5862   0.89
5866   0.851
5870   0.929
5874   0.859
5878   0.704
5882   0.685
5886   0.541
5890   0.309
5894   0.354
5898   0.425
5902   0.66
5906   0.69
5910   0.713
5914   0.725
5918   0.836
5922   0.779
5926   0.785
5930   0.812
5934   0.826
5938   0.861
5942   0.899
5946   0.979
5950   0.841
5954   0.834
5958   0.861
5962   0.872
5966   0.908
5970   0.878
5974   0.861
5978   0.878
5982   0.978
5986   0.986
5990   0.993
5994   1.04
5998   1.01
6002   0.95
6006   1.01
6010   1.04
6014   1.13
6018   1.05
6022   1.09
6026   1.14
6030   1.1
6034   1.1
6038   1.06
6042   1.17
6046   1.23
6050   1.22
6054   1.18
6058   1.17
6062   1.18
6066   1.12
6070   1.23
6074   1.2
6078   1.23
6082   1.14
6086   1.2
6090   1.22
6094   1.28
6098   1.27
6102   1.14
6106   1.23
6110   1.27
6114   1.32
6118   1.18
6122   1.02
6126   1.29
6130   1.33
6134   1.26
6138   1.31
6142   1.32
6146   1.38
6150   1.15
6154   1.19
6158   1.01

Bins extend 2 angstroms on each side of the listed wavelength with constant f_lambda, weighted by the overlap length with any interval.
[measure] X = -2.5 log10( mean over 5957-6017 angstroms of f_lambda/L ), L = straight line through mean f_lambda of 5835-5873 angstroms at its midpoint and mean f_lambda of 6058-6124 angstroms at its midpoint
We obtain 0.16 mag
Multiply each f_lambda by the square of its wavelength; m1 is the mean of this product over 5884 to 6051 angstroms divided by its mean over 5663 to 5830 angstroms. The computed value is 0.9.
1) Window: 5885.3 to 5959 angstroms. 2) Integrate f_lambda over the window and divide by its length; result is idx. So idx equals 0.724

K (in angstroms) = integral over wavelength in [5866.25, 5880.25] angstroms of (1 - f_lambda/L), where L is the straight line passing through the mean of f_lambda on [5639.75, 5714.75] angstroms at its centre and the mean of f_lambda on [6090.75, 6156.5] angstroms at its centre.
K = 3.61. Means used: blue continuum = 1.02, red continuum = 1.24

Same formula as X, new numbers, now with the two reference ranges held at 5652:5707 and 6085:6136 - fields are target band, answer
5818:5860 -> 0.02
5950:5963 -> 0.33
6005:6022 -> 0.12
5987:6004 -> 0.18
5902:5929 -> 0.45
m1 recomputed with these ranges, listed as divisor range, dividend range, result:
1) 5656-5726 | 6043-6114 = 1.31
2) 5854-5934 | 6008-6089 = 1.68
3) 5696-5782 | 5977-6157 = 1.14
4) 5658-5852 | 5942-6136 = 1.08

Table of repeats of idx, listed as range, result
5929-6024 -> 0.942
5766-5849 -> 1.15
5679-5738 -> 1.1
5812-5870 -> 1.04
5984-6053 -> 1.08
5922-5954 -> 0.851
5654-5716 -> 1.04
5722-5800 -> 1.17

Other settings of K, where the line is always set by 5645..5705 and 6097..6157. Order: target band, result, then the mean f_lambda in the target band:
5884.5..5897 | 8.1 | 0.398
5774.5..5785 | -0.9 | 1.15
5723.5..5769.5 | -4.8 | 1.16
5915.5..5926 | 3.1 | 0.799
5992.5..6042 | 5.0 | 1.06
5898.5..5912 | 5.6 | 0.658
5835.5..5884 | 7.2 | 0.942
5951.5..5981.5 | 7.4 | 0.875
